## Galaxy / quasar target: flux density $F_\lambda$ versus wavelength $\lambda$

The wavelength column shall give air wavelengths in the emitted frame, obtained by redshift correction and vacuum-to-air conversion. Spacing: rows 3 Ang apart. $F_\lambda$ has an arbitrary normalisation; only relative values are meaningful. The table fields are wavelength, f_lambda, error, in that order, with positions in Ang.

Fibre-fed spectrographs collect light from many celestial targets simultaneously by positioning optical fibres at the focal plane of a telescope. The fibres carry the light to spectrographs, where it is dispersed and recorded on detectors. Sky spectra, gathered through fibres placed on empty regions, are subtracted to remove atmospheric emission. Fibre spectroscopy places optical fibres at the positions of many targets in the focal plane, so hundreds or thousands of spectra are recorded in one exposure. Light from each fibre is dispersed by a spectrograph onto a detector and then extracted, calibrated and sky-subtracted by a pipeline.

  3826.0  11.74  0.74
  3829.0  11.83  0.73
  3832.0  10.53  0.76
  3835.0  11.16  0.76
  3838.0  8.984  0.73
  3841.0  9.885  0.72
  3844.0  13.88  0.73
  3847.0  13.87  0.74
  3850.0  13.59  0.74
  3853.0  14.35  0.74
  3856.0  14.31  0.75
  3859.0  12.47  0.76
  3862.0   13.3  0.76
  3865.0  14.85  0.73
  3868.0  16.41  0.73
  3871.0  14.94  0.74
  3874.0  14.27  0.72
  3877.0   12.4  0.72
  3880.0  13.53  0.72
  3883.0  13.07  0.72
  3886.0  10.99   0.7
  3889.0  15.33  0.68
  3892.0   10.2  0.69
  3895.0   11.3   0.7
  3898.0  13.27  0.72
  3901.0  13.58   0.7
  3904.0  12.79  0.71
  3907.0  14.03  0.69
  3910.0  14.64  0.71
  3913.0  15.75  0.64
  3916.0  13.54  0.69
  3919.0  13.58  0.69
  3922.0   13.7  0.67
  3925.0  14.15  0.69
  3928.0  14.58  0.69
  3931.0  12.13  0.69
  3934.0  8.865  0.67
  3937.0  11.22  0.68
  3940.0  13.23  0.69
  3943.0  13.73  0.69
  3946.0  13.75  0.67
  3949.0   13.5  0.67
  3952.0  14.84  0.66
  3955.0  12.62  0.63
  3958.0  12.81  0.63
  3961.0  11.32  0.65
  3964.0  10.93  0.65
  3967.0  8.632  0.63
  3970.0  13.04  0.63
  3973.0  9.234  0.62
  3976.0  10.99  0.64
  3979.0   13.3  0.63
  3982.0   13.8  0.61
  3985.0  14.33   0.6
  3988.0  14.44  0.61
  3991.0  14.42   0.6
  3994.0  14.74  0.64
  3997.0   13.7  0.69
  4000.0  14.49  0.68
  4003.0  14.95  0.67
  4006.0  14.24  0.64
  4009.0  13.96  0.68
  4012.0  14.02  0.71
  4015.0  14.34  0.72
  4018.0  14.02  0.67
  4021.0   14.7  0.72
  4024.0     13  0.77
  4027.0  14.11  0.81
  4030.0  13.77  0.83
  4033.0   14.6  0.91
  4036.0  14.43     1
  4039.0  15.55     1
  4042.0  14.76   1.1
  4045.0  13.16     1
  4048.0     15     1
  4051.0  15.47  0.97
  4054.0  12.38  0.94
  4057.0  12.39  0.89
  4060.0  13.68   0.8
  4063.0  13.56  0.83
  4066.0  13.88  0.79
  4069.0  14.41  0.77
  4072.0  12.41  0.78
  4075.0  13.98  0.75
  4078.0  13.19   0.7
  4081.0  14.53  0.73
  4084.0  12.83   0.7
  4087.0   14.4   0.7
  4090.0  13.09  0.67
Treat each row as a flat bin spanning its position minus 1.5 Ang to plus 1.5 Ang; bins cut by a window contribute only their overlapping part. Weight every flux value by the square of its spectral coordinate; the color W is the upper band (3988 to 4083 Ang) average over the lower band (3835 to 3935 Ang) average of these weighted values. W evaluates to 1.15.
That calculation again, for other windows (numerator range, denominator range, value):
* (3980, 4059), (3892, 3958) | 1.13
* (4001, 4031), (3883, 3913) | 1.15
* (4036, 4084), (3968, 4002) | 1.08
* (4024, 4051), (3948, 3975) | 1.26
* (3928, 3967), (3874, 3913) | 0.97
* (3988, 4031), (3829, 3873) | 1.18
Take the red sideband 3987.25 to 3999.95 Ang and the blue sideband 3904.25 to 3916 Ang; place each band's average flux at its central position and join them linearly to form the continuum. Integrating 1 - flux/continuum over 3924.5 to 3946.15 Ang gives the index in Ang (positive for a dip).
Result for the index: 2.7 Ang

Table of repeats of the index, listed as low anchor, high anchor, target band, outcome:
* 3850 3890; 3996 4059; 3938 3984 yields 5.32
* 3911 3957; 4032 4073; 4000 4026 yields -0.79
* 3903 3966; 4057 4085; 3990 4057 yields -4.13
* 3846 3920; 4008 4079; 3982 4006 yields -0.93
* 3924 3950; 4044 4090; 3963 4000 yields 0.99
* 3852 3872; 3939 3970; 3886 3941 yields 1.25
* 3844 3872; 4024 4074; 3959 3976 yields 4.02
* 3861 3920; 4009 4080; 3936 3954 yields 0.40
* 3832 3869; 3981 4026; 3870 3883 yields -0.50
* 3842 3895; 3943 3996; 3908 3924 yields -1.28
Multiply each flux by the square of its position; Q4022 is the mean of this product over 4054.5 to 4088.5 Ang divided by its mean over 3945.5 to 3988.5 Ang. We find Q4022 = 1.15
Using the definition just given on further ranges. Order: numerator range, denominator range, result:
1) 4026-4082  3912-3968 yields 1.16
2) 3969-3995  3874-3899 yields 1.09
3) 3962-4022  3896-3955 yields 1.03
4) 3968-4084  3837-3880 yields 1.12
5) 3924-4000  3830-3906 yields 1.04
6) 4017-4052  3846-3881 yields 1.12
